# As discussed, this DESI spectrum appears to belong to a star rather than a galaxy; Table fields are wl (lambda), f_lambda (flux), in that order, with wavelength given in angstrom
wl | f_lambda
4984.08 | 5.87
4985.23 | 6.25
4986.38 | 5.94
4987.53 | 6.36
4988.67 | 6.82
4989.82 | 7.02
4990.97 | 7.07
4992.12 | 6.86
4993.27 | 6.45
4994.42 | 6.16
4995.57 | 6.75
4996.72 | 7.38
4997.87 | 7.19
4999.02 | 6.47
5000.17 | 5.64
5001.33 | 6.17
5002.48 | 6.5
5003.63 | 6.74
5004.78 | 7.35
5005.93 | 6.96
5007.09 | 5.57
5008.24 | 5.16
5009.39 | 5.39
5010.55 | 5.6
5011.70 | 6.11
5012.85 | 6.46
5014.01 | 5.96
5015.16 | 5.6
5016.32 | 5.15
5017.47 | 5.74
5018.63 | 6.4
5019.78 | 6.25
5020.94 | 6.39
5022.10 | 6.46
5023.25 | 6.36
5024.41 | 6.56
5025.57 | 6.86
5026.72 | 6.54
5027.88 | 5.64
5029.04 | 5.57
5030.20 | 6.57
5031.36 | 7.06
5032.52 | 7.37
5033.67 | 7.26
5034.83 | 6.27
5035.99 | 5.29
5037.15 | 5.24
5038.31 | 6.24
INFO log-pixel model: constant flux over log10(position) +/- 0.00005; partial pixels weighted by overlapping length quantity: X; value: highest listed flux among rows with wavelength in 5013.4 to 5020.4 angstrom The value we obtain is 6.4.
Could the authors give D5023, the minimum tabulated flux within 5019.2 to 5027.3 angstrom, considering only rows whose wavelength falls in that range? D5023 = 6.25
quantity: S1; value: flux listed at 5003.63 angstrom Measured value 6.74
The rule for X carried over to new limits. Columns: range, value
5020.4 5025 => 6.56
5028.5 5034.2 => 7.37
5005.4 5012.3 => 6.96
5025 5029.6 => 6.86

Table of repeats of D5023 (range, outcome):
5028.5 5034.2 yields 5.57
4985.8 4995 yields 5.94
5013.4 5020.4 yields 5.15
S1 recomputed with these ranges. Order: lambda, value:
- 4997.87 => 7.19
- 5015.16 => 5.6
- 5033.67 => 7.26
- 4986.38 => 5.94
